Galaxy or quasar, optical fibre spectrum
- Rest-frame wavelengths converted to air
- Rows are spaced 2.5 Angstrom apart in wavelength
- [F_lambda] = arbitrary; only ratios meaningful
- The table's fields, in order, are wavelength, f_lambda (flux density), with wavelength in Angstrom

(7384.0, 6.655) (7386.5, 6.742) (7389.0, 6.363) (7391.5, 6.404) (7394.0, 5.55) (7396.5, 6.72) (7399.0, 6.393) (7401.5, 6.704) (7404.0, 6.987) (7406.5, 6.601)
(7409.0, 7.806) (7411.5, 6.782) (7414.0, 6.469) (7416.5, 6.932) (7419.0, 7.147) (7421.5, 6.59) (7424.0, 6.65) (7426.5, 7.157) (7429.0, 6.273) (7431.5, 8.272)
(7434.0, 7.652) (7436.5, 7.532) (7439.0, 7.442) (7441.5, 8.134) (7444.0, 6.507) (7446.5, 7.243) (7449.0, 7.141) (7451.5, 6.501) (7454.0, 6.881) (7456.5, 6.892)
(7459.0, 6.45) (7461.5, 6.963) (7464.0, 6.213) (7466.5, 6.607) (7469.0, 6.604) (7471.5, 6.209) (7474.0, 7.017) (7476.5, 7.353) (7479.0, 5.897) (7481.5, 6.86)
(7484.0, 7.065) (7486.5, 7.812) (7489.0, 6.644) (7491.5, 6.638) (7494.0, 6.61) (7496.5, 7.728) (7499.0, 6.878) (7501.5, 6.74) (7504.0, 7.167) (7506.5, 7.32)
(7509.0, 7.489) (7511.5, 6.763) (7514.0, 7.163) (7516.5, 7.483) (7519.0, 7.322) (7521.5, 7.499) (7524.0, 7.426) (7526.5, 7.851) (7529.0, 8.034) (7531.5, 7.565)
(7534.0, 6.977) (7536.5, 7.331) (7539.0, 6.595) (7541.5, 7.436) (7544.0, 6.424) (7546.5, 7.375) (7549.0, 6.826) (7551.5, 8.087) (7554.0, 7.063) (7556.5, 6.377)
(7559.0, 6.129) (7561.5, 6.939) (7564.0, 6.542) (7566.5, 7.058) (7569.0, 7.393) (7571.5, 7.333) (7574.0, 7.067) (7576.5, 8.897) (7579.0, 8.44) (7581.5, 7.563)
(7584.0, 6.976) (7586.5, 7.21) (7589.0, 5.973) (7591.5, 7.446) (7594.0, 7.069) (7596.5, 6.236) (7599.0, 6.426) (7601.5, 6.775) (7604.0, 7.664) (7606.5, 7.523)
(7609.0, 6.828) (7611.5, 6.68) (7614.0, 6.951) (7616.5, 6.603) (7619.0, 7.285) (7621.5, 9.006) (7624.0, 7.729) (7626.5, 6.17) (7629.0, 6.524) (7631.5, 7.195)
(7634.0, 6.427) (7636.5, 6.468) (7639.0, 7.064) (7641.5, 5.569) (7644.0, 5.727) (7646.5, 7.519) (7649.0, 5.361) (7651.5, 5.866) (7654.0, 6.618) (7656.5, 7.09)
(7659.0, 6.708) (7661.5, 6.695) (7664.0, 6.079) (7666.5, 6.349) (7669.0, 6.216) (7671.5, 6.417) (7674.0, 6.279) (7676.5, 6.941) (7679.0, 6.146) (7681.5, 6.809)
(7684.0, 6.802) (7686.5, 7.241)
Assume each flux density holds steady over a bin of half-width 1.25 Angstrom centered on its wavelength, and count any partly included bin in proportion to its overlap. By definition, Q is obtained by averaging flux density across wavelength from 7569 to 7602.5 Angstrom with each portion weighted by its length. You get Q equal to 7.2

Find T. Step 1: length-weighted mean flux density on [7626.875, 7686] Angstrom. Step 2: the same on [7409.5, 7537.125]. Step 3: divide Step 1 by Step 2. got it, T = 0.92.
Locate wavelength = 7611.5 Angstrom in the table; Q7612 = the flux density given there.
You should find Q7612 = 6.68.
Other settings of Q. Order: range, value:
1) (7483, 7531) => 7.25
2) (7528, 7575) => 7.08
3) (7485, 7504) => 7.02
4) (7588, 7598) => 6.69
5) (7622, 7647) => 6.68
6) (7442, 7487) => 6.8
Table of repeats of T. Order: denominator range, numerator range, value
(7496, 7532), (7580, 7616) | 0.95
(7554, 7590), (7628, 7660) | 0.91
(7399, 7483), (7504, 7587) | 1.05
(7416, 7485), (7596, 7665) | 0.97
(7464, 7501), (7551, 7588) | 1.06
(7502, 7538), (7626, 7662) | 0.88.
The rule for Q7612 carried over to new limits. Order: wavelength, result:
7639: 7.064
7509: 7.489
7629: 6.524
